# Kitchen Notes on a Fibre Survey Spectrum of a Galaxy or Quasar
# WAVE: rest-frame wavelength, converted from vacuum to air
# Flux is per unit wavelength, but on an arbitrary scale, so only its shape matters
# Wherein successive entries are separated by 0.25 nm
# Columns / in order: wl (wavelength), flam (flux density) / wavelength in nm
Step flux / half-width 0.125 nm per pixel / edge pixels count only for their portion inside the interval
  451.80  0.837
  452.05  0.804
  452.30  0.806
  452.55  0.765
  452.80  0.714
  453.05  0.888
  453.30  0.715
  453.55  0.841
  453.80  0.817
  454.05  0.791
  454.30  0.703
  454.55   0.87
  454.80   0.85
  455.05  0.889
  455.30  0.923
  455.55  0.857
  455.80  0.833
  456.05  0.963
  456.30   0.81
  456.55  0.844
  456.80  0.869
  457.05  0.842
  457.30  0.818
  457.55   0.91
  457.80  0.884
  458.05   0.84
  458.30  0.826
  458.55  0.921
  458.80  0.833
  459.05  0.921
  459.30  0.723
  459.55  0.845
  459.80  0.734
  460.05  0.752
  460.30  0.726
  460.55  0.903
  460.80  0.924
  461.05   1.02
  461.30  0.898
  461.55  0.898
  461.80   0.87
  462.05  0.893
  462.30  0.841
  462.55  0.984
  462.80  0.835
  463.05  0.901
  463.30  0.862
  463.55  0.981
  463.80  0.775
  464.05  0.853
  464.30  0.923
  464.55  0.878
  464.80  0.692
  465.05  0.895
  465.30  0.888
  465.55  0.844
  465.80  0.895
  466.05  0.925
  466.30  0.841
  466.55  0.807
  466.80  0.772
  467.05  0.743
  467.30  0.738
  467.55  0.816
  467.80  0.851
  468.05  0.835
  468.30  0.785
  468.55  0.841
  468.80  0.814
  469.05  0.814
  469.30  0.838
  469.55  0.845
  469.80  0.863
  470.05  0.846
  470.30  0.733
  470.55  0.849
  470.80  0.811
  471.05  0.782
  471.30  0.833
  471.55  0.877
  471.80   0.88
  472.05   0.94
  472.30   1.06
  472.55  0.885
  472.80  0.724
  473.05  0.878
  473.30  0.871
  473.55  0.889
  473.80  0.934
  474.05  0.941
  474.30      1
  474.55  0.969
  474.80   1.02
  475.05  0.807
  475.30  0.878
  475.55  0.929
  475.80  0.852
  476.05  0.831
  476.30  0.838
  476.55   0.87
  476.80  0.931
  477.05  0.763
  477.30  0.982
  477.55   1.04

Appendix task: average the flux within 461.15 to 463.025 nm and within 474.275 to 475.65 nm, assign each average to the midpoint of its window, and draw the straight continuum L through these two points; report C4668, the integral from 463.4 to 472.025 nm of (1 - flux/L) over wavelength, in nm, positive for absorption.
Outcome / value 0.68 nm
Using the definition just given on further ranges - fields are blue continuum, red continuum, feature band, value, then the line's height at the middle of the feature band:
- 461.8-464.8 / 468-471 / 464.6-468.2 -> 0.10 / 0.849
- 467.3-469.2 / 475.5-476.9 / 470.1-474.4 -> -0.15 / 0.844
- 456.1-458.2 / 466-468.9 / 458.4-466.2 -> -0.30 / 0.833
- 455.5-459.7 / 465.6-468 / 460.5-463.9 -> -0.25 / 0.838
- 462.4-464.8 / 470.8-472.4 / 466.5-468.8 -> 0.22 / 0.882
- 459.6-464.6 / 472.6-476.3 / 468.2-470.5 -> 0.16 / 0.884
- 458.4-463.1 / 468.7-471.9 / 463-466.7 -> -0.06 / 0.849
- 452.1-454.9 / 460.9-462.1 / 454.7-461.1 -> 0.05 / 0.863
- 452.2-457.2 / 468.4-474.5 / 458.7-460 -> 0.05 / 0.84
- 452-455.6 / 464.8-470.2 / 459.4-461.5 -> -0.07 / 0.822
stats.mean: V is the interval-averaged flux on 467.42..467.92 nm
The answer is 0.832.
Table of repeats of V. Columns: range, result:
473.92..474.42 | 0.97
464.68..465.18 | 0.795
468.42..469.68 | 0.83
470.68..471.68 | 0.826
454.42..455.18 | 0.869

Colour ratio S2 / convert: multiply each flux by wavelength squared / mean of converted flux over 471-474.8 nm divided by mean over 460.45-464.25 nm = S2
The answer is 1.1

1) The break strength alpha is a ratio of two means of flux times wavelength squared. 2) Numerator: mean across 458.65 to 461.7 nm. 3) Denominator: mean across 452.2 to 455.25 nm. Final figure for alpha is 1.08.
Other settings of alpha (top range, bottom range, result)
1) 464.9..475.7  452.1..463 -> 1.07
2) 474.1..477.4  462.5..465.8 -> 1.09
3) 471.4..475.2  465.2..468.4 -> 1.13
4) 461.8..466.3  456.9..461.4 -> 1.05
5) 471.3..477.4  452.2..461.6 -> 1.15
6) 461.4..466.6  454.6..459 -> 1.04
